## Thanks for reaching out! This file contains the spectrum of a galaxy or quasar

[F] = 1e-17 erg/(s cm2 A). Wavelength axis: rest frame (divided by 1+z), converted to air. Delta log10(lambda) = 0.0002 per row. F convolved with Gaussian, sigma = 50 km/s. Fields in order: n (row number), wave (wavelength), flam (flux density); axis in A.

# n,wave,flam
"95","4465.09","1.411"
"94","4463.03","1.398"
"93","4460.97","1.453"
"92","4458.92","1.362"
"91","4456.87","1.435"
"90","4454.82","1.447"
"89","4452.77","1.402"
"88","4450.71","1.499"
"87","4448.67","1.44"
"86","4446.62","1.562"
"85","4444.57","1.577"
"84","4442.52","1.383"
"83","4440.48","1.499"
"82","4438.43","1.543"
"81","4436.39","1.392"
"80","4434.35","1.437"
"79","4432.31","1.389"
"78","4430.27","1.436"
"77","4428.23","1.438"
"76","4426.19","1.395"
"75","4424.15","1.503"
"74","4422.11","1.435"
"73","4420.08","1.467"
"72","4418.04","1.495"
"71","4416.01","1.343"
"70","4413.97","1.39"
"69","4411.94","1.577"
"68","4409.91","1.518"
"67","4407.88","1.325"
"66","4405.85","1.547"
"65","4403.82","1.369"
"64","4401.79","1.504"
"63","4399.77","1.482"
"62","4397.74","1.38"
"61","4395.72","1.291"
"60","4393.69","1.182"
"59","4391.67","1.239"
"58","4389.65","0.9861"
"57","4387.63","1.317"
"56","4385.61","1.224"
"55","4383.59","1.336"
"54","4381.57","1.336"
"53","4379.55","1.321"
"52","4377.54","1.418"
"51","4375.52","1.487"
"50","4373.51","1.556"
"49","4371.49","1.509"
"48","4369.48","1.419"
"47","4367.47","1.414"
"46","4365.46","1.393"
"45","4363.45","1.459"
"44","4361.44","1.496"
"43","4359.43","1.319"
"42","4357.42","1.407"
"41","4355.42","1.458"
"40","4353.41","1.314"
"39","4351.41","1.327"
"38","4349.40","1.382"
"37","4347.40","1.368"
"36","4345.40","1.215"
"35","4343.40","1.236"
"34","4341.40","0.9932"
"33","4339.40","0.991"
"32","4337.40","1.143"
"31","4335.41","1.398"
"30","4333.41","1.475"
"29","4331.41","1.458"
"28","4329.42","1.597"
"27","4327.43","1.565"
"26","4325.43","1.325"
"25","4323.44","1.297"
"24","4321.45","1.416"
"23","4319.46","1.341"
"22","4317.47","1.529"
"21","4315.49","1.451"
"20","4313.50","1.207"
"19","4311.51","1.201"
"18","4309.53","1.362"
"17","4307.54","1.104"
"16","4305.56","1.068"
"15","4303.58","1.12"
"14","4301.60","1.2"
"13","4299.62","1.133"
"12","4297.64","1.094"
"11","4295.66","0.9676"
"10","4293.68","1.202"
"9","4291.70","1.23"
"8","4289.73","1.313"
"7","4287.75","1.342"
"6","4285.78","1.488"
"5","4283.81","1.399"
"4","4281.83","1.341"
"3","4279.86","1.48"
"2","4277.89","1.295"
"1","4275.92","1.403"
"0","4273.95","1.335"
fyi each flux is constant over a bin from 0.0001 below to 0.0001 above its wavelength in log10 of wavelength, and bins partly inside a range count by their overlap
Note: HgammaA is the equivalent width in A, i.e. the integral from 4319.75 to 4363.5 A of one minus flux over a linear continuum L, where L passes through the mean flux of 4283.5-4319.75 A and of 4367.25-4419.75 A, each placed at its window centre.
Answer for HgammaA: -1.3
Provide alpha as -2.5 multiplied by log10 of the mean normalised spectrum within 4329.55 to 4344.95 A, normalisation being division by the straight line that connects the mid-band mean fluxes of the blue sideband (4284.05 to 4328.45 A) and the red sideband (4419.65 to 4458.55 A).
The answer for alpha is 0.05 mag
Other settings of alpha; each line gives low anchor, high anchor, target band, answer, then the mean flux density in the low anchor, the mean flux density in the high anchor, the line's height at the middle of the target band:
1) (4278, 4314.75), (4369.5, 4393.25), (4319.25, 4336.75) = -0.123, 1.24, 1.34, 1.28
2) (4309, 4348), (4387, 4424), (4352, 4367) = -0.043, 1.33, 1.38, 1.35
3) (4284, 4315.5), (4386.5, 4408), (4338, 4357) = 0.013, 1.21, 1.33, 1.27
